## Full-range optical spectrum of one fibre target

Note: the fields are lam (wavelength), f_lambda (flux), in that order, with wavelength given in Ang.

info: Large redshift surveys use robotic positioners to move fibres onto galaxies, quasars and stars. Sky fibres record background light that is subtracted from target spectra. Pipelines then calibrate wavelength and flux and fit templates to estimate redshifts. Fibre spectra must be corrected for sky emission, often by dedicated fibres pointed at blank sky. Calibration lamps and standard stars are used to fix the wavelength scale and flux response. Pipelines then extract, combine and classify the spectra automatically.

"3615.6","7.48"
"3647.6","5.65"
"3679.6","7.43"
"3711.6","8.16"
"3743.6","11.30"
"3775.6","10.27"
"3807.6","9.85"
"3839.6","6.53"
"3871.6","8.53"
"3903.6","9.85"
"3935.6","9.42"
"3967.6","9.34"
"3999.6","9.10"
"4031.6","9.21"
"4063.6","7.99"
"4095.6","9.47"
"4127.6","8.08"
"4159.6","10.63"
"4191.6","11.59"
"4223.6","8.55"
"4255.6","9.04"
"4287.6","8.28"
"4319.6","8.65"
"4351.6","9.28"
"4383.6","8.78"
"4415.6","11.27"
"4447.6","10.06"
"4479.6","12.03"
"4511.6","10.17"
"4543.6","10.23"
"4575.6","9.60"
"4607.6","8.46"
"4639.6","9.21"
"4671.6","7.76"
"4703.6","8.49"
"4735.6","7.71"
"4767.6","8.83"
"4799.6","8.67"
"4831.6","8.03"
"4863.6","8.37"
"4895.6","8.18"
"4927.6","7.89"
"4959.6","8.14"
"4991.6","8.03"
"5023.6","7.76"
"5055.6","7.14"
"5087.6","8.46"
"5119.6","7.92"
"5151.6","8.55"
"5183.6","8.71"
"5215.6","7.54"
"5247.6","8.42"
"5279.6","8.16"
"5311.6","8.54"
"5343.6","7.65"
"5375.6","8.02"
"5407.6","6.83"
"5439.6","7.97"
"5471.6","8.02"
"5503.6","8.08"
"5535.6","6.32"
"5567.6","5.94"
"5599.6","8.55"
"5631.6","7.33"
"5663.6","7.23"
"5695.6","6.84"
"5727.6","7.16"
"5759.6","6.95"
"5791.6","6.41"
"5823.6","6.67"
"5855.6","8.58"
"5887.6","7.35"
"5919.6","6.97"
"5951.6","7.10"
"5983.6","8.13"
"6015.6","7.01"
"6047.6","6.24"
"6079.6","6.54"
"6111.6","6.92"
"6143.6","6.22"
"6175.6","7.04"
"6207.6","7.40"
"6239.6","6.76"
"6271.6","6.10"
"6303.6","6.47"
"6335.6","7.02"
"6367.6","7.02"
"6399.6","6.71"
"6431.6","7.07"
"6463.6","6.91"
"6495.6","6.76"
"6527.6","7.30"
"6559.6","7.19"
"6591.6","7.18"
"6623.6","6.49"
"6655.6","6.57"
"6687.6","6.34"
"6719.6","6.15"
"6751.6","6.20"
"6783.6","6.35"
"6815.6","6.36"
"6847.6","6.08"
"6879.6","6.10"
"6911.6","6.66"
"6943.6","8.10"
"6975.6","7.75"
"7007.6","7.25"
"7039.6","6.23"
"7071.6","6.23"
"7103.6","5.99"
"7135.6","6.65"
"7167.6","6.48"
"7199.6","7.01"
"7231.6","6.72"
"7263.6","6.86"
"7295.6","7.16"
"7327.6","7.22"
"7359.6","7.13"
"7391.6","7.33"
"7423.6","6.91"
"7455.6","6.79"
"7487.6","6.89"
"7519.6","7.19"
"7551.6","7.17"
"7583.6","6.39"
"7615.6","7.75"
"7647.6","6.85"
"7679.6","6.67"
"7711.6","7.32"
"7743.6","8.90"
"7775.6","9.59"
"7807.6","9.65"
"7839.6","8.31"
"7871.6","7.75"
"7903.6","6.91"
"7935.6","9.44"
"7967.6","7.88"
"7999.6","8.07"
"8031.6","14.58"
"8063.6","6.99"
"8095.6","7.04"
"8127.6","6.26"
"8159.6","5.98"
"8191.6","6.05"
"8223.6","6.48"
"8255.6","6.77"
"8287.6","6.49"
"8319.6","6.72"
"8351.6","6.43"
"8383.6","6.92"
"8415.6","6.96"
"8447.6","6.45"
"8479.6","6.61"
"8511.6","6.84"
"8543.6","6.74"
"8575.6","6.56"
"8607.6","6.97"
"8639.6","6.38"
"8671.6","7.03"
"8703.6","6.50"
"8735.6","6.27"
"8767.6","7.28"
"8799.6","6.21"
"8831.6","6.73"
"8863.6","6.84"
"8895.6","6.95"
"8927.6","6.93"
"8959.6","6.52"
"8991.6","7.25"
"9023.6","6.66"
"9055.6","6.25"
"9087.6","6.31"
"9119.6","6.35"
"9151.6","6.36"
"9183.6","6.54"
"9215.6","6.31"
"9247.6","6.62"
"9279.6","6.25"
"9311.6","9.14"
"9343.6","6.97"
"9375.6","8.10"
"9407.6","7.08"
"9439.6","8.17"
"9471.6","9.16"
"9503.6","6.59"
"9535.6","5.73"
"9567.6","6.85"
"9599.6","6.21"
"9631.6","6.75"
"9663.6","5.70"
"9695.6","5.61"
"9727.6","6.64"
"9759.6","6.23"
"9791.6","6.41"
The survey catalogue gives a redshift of 0.60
